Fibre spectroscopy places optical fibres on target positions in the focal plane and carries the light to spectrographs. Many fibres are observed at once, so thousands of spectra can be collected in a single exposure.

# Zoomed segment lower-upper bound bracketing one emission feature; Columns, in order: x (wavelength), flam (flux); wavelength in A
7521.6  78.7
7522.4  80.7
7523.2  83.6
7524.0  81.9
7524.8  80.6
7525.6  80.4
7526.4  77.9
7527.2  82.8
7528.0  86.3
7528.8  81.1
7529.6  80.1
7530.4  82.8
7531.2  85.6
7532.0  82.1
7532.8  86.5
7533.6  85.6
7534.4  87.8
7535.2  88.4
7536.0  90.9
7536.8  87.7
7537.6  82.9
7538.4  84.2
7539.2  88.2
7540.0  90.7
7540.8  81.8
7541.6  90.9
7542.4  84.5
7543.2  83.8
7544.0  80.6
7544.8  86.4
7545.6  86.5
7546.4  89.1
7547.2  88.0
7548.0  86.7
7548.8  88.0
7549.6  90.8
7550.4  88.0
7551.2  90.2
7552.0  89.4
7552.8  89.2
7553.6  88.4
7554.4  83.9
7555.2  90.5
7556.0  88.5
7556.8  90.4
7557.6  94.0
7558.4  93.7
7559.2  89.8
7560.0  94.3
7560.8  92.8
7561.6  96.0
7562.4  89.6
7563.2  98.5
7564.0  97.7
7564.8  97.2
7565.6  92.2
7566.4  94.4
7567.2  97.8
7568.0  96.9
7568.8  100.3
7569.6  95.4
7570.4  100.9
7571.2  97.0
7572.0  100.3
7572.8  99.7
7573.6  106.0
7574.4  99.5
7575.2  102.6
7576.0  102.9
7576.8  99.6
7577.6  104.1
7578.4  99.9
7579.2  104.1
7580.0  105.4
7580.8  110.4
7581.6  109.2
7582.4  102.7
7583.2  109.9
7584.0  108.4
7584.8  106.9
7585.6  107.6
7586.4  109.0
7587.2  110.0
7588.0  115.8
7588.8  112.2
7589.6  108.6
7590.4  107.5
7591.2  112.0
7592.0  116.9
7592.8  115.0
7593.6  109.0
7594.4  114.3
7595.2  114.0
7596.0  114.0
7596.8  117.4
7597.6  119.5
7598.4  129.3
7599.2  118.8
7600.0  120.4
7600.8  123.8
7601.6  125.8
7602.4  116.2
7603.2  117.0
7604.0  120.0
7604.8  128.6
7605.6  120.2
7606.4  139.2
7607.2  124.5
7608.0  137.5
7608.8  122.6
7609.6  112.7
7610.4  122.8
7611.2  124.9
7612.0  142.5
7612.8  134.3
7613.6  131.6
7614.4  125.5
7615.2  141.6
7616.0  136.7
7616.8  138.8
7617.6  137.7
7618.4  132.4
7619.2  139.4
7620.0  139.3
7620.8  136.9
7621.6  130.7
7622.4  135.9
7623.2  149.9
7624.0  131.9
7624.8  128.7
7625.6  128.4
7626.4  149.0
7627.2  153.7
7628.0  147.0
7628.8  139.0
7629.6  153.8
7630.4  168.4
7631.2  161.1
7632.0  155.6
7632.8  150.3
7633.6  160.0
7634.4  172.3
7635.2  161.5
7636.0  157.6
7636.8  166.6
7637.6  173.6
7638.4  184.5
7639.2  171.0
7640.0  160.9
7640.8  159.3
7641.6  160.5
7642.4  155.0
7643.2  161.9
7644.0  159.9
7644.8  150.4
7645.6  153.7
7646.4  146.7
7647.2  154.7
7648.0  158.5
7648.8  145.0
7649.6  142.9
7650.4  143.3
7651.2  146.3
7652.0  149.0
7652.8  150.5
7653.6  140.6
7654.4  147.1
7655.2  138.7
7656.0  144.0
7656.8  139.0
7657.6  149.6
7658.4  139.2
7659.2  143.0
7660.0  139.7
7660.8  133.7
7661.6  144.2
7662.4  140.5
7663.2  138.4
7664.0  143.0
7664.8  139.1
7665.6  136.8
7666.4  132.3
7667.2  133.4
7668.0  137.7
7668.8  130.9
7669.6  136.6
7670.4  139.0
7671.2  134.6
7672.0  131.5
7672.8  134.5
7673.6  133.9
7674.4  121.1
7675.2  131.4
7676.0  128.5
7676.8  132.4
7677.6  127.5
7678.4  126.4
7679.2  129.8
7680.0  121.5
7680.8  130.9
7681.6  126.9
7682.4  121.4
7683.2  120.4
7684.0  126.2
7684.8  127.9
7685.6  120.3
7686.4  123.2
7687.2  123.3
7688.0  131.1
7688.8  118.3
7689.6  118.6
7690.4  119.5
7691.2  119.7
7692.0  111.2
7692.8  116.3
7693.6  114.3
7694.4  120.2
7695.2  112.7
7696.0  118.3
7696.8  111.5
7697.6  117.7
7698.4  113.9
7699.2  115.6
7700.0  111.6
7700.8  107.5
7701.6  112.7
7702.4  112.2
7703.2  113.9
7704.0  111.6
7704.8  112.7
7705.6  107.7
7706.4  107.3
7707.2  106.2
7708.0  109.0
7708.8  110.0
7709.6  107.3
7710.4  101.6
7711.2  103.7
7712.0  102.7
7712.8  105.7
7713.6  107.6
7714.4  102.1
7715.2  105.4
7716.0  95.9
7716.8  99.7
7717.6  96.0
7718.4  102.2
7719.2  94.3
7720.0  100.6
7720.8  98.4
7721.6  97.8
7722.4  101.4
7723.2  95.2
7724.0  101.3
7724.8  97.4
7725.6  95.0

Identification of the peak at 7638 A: Hbeta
